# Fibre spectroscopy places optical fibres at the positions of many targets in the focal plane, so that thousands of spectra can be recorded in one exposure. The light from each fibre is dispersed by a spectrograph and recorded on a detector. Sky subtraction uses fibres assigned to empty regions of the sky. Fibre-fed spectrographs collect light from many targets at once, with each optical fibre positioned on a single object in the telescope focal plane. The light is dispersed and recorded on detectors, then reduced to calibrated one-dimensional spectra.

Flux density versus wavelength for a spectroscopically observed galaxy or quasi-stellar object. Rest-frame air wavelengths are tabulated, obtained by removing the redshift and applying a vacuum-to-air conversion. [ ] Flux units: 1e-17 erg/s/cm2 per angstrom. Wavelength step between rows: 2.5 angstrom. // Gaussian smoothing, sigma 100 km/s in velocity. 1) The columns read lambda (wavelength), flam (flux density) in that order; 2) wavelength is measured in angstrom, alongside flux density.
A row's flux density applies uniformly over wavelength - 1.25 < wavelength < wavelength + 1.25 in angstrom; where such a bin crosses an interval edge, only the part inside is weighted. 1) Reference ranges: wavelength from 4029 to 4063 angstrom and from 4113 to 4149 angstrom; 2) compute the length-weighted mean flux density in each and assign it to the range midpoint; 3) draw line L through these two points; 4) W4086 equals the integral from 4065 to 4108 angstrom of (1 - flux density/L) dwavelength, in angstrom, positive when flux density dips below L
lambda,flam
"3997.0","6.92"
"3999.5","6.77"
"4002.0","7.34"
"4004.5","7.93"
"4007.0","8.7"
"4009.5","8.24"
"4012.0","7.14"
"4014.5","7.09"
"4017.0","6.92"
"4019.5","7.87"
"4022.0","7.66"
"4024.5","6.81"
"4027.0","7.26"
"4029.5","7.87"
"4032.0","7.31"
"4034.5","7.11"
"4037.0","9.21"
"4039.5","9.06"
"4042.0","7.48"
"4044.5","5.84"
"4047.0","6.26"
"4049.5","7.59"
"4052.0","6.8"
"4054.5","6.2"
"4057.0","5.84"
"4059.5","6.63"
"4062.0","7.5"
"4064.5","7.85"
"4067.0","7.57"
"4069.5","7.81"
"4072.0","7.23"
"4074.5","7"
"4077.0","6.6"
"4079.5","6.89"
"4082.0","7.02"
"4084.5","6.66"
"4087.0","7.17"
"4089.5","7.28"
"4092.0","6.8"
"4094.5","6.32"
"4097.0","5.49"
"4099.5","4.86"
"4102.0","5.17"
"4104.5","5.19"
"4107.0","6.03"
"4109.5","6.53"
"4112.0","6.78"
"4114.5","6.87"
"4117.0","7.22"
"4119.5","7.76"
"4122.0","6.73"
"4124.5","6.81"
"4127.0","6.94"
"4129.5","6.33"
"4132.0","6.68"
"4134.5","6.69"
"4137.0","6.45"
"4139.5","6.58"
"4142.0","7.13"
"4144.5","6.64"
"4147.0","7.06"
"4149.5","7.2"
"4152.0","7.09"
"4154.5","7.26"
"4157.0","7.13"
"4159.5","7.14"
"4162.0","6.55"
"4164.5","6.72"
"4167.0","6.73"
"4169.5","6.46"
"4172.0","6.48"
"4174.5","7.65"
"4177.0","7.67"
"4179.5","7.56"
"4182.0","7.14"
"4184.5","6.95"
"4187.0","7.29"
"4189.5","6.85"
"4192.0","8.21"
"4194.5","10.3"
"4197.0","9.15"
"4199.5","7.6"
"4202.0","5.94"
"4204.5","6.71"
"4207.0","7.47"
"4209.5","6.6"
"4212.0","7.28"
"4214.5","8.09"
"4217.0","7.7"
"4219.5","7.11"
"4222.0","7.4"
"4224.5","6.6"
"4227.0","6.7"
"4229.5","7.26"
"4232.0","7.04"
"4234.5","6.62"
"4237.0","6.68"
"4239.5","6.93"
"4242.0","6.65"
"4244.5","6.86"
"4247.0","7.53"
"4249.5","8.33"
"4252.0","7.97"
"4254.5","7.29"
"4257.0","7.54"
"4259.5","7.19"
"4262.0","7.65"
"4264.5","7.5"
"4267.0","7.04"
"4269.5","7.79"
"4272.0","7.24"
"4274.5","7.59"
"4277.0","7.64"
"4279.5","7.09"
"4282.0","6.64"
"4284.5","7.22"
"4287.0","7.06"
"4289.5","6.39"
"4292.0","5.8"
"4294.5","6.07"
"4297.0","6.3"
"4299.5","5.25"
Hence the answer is 2.9 angstrom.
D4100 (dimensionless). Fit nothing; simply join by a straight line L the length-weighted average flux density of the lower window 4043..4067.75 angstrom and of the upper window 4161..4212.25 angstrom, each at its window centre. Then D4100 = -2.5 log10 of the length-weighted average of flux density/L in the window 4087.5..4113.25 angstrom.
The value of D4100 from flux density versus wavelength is 0.15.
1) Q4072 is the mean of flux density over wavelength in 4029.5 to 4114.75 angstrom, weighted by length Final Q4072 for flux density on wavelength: 6.84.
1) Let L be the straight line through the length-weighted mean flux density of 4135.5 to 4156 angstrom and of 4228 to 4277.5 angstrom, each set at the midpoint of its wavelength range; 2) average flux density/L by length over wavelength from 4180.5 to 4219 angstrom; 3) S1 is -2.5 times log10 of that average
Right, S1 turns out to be -0.063 mag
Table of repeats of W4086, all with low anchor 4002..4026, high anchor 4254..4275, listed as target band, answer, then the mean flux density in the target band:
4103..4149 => 5.0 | 6.69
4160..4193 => 1.7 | 7.09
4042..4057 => 2.0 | 6.56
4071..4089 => 1.4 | 6.95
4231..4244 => 1.1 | 6.78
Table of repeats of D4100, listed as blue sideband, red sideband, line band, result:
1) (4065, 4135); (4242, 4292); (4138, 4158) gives -0.024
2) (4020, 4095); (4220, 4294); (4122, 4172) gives 0.054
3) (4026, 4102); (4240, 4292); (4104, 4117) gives 0.100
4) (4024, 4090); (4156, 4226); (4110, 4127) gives 0.036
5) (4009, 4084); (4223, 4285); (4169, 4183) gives 0.005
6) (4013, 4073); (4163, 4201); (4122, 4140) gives 0.119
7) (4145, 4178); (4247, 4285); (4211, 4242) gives 0.028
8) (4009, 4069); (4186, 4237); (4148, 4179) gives 0.050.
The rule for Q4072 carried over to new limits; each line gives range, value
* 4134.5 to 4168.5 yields 6.89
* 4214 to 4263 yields 7.24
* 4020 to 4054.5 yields 7.37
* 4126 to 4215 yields 7.15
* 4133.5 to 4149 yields 6.78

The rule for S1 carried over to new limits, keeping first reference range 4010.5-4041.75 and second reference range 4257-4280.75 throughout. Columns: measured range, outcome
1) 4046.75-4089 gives 0.09 mag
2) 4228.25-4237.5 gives 0.08 mag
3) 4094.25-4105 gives 0.38 mag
